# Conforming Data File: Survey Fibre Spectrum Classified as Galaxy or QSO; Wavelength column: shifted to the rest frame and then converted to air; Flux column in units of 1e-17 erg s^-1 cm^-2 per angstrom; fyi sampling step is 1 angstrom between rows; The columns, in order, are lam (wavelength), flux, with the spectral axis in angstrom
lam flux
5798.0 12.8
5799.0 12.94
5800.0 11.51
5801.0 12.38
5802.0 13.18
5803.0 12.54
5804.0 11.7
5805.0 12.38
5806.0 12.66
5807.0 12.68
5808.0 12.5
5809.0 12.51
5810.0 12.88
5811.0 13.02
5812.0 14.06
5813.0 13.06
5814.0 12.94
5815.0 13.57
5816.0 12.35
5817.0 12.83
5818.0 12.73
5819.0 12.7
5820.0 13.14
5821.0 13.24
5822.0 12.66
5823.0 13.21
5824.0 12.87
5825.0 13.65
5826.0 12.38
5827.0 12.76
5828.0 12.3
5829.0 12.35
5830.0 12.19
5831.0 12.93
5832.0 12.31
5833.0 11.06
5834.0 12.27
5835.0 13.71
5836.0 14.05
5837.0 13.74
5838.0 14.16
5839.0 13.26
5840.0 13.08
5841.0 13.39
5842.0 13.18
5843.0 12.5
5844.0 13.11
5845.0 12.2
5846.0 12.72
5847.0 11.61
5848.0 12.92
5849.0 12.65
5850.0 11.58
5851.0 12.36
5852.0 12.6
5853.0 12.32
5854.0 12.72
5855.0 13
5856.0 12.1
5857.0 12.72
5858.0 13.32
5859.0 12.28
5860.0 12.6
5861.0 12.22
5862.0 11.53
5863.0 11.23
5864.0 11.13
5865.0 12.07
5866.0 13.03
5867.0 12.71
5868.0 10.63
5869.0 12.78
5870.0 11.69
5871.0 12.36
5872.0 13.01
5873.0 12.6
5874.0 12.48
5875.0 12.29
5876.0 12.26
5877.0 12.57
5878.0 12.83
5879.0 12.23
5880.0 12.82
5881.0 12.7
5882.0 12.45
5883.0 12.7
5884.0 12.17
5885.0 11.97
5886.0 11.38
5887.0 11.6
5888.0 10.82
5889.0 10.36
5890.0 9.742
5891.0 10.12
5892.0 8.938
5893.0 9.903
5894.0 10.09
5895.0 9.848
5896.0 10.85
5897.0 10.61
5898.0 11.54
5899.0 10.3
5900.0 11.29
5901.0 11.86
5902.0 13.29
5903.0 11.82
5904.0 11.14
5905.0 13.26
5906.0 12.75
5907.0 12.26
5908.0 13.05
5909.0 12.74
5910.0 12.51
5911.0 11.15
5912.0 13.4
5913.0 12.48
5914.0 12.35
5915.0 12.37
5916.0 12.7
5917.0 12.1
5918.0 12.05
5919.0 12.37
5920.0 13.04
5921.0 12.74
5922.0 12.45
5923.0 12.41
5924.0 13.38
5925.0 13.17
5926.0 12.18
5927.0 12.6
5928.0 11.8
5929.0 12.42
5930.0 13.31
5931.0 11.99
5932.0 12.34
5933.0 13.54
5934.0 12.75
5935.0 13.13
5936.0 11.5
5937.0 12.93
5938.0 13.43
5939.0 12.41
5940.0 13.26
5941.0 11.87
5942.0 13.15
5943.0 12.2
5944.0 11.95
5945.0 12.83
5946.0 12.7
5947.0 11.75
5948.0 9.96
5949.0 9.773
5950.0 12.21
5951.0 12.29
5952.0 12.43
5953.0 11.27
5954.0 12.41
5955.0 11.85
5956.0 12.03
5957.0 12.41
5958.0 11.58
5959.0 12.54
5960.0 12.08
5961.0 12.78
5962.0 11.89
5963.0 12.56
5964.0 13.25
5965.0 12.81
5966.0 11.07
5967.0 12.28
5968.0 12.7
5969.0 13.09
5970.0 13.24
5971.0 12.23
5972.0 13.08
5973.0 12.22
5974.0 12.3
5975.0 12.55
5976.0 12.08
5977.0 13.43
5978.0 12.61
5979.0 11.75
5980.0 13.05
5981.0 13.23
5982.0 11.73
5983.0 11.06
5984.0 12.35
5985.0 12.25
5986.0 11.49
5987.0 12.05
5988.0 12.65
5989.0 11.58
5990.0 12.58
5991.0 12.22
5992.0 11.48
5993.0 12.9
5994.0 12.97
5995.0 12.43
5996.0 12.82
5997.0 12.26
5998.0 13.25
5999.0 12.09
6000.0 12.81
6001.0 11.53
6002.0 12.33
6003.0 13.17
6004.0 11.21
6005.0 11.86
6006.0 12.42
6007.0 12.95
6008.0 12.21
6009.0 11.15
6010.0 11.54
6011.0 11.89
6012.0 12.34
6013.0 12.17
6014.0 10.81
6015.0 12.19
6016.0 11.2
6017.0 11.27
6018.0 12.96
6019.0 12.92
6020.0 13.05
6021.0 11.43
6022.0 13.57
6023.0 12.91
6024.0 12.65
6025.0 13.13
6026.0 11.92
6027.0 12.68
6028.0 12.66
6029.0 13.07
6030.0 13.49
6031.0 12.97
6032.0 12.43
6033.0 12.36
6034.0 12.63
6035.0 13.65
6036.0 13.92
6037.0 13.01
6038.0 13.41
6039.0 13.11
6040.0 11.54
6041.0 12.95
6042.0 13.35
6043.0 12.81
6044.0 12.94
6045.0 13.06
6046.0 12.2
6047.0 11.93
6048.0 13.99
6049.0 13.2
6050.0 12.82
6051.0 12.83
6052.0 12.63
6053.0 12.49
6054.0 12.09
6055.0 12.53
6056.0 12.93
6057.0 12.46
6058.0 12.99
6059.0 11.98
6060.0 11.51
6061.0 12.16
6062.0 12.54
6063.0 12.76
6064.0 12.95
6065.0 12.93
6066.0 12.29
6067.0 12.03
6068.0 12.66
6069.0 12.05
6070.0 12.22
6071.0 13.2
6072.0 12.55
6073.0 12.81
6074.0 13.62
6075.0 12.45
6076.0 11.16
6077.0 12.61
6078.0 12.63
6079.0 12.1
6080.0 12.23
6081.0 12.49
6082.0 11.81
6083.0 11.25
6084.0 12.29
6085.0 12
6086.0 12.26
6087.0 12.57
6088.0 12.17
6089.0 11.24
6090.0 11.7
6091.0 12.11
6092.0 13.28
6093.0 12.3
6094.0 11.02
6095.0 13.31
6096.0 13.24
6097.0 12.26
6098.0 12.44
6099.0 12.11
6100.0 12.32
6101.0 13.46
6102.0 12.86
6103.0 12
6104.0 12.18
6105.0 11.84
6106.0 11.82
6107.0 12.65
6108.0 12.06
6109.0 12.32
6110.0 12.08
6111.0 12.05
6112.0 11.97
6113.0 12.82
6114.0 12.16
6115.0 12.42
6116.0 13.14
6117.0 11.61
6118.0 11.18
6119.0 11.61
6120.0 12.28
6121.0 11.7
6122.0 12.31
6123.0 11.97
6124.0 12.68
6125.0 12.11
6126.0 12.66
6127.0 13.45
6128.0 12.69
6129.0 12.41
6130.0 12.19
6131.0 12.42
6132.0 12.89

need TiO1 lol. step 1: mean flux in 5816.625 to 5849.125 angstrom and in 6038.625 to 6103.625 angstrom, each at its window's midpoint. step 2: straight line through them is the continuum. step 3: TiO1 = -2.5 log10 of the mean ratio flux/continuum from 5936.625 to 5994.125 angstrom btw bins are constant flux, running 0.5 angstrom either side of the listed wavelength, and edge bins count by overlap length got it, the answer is 0.03 mag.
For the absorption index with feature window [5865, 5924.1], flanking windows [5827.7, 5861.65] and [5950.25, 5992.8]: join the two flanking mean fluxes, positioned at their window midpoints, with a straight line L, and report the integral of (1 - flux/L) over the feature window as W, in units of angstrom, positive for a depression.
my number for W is 2.8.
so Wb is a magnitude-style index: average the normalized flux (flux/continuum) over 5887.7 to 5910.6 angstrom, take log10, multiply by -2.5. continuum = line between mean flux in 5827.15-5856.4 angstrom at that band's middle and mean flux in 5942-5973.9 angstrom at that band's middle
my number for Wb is 0.11 mag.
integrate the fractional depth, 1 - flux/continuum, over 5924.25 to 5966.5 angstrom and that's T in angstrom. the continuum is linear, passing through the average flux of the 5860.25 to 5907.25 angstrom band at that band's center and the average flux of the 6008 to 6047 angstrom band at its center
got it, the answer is -0.8 angstrom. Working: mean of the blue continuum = 11.7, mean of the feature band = 12.3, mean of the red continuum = 12.5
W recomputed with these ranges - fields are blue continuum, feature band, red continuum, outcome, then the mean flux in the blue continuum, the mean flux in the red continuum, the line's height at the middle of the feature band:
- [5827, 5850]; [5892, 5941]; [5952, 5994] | 1.25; 12.8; 12.3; 12.5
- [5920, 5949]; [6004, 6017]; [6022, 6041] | 0.97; 12.5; 12.9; 12.8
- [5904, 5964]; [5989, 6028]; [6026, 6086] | 0.71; 12.4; 12.6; 12.5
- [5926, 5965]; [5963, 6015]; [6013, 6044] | 0.76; 12.3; 12.7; 12.5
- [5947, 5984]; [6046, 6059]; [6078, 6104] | -0.46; 12.2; 12.3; 12.3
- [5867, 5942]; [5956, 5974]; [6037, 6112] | -0.33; 12.1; 12.4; 12.2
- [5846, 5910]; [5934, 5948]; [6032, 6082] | -0.33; 11.9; 12.6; 12.2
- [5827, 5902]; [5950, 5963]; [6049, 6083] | 0.13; 12.1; 12.5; 12.3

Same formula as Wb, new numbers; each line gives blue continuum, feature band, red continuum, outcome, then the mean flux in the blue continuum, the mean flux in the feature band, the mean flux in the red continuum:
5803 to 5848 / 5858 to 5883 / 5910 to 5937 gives 0.03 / 12.8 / 12.3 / 12.5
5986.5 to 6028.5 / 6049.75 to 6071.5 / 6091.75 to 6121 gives -0.02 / 12.3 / 12.5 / 12.3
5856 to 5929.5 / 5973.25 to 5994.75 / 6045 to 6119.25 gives -0.01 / 12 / 12.3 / 12.4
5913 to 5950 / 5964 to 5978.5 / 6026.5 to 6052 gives 0.00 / 12.4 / 12.6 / 12.9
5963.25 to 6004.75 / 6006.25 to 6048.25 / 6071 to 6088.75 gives -0.02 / 12.4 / 12.6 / 12.3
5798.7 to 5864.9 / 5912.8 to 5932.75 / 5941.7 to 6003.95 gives -0.01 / 12.7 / 12.5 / 12.3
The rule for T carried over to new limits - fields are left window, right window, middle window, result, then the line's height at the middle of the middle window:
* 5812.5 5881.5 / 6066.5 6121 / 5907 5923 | 0.0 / 12.5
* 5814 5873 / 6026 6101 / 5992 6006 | 0.2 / 12.6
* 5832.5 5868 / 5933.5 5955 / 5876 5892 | 1.0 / 12.4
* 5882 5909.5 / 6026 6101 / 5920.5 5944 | -2.0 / 11.6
